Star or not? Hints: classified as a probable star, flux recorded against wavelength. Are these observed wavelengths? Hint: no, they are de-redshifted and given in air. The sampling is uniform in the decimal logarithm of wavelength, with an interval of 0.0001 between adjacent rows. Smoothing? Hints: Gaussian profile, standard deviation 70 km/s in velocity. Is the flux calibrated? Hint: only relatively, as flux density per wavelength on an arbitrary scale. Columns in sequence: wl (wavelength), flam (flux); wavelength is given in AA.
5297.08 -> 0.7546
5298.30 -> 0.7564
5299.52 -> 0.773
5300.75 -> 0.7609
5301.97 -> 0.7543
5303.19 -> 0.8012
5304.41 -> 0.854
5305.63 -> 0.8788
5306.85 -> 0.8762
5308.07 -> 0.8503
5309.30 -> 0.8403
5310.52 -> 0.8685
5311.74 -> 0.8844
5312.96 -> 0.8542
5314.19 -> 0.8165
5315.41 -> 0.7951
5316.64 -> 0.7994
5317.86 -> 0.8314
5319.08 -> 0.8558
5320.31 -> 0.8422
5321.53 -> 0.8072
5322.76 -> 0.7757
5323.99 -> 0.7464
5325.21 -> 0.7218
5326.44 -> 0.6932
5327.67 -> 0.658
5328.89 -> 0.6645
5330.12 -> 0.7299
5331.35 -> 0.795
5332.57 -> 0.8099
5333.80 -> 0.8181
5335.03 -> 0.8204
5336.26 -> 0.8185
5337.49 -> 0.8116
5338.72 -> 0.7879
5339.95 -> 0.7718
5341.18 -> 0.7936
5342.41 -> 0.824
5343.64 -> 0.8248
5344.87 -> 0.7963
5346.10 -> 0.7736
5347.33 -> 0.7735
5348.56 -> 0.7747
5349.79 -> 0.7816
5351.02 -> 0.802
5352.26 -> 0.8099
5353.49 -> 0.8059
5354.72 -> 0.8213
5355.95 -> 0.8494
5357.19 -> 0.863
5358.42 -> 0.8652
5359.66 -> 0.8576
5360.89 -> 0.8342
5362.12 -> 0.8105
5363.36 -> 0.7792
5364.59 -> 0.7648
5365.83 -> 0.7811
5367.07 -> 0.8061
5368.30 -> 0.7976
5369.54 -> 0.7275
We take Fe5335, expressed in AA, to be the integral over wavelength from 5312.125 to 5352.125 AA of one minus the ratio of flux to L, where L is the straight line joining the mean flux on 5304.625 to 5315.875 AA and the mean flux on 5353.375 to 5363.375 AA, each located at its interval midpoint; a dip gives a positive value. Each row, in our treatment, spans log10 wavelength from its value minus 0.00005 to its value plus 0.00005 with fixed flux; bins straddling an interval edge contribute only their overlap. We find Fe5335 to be 2.74 AA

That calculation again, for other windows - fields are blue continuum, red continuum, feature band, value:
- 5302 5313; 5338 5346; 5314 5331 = 1.3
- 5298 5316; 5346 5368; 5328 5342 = 0.6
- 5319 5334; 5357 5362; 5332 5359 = 0.1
